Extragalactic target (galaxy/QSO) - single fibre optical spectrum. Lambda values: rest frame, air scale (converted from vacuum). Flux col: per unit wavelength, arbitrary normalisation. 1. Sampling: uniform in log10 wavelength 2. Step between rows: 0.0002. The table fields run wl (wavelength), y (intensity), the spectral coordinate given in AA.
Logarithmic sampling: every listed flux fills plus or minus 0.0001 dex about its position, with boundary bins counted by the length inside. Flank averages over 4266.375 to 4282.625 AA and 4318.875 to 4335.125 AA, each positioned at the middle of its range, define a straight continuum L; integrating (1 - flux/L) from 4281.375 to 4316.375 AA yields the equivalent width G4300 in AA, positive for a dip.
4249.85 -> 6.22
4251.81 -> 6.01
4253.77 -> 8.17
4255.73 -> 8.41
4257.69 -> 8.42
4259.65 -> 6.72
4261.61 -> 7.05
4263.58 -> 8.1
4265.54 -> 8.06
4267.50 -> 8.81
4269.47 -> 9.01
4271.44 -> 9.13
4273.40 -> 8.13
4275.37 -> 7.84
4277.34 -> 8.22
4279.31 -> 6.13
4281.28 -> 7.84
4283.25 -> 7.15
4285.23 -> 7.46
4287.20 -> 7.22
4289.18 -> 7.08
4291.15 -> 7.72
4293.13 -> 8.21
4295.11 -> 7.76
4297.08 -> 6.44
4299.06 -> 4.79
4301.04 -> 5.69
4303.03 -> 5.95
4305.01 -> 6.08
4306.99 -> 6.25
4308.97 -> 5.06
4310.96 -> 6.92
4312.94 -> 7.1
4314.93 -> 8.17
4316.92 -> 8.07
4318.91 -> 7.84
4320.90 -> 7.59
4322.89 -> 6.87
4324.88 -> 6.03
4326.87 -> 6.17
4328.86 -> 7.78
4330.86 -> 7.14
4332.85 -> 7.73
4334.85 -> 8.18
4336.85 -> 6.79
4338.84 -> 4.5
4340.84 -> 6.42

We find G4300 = 4.0 AA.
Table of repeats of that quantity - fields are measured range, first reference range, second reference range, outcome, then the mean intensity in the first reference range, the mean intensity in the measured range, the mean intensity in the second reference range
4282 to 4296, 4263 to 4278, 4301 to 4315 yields -0.3 AA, 8.43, 7.52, 6.33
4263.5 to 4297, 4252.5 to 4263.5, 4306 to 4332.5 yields -1.6 AA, 7.73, 7.83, 7.02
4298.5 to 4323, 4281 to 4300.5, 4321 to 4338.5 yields 1.3 AA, 7.11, 6.67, 7.02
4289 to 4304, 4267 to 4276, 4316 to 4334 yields 2.4 AA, 8.6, 6.68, 7.25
